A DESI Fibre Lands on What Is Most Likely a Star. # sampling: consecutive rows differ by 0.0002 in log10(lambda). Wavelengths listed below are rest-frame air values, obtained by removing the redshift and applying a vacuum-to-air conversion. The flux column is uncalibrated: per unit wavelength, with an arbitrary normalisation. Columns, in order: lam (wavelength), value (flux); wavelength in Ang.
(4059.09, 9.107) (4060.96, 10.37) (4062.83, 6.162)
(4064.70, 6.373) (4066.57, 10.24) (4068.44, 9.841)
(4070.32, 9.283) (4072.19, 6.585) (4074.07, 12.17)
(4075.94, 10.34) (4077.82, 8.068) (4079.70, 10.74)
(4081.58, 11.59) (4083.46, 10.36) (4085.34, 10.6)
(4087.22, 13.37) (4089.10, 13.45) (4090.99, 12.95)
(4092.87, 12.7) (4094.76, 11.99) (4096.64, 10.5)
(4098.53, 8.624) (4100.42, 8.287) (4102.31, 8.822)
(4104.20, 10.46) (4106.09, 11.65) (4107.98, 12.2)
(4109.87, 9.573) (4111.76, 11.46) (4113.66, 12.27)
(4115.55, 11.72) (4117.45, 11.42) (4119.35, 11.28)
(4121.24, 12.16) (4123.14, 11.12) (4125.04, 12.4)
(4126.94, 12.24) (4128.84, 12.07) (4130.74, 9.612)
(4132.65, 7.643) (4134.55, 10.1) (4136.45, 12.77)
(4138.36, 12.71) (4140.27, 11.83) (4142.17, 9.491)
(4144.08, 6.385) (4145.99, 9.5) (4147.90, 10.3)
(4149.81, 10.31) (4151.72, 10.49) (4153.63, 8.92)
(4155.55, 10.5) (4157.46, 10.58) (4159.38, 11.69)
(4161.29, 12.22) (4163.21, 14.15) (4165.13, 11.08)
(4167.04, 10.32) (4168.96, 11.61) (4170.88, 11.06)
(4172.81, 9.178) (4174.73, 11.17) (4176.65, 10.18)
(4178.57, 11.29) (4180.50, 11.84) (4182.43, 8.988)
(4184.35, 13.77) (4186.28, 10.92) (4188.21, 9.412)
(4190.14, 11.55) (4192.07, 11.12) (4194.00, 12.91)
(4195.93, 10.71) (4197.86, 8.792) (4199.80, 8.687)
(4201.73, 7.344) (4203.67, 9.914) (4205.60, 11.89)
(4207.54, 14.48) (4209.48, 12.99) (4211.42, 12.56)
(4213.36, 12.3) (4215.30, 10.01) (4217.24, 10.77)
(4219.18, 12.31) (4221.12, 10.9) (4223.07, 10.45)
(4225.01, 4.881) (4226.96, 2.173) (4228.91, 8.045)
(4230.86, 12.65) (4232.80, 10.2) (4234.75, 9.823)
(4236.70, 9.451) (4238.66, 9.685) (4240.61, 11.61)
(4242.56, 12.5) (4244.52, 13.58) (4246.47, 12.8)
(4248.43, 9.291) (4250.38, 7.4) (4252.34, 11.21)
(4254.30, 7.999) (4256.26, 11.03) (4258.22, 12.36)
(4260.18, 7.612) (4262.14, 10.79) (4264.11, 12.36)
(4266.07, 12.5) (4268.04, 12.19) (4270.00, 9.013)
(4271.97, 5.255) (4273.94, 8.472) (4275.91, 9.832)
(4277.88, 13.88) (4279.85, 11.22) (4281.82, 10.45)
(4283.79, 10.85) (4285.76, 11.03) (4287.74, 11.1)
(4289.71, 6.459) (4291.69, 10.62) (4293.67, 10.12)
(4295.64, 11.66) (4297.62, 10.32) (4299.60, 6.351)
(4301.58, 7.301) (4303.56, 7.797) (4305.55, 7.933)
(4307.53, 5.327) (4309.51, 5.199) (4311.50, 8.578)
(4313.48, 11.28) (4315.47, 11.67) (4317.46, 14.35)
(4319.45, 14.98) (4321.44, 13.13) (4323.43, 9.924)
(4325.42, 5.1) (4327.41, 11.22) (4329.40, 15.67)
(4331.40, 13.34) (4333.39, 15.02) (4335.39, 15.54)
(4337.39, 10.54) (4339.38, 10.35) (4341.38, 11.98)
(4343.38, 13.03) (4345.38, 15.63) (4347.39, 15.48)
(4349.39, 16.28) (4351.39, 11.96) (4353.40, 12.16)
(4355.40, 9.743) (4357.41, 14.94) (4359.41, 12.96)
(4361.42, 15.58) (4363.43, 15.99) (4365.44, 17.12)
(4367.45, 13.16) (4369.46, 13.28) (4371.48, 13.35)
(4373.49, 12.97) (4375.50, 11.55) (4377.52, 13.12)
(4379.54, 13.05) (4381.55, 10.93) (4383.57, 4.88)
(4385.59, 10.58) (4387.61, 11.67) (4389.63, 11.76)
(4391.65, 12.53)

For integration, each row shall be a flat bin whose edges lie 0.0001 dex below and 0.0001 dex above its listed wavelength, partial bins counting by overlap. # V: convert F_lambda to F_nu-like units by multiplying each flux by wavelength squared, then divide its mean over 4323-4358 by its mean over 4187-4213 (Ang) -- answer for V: 1.23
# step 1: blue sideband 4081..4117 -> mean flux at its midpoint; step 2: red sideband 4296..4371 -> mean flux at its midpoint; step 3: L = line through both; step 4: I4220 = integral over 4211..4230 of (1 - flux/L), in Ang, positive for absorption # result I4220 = 3.61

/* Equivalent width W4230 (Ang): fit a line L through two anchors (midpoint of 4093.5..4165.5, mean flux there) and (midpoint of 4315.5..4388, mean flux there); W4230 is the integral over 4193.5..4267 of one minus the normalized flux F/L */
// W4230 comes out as 8.0 Ang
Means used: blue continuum 10.8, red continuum 12.8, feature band 10.4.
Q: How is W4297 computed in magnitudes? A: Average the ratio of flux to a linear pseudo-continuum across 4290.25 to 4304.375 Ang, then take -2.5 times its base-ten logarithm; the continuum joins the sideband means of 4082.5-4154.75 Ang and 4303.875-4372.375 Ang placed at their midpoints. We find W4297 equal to 0.308 mag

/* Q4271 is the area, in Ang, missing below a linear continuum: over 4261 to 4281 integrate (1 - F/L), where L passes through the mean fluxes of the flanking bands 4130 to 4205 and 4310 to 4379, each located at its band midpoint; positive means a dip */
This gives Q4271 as 2.4 Ang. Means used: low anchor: 10.5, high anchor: 12.9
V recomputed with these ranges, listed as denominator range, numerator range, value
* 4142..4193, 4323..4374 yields 1.35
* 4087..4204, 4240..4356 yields 1.08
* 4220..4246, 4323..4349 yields 1.36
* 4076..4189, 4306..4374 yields 1.27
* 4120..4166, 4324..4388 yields 1.30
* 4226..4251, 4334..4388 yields 1.37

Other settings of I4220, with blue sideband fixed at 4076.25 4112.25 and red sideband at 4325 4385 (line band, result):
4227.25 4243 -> 2.5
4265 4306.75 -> 9.0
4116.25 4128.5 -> -0.7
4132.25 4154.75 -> 2.4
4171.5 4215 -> 2.5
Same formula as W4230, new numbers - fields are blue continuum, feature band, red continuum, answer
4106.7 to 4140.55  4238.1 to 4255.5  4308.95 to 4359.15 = 1.81 Ang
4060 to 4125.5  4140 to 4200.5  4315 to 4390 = 3.17 Ang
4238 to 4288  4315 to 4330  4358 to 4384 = 0.09 Ang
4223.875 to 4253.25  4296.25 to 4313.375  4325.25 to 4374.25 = 6.13 Ang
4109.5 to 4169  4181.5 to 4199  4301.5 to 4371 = 0.57 Ang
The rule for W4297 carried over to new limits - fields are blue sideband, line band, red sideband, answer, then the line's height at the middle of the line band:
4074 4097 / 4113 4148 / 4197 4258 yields 0.02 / 11.1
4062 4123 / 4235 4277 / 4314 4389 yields 0.16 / 11.9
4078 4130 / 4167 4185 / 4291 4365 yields 0.05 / 11.4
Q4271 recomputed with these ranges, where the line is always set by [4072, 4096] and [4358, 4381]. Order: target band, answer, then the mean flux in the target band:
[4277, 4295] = 3.3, 10.6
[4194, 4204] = 2.3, 9.4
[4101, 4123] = 0.8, 11.1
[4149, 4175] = 2.2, 10.9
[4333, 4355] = 0.4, 13.3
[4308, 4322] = 2.4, 11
